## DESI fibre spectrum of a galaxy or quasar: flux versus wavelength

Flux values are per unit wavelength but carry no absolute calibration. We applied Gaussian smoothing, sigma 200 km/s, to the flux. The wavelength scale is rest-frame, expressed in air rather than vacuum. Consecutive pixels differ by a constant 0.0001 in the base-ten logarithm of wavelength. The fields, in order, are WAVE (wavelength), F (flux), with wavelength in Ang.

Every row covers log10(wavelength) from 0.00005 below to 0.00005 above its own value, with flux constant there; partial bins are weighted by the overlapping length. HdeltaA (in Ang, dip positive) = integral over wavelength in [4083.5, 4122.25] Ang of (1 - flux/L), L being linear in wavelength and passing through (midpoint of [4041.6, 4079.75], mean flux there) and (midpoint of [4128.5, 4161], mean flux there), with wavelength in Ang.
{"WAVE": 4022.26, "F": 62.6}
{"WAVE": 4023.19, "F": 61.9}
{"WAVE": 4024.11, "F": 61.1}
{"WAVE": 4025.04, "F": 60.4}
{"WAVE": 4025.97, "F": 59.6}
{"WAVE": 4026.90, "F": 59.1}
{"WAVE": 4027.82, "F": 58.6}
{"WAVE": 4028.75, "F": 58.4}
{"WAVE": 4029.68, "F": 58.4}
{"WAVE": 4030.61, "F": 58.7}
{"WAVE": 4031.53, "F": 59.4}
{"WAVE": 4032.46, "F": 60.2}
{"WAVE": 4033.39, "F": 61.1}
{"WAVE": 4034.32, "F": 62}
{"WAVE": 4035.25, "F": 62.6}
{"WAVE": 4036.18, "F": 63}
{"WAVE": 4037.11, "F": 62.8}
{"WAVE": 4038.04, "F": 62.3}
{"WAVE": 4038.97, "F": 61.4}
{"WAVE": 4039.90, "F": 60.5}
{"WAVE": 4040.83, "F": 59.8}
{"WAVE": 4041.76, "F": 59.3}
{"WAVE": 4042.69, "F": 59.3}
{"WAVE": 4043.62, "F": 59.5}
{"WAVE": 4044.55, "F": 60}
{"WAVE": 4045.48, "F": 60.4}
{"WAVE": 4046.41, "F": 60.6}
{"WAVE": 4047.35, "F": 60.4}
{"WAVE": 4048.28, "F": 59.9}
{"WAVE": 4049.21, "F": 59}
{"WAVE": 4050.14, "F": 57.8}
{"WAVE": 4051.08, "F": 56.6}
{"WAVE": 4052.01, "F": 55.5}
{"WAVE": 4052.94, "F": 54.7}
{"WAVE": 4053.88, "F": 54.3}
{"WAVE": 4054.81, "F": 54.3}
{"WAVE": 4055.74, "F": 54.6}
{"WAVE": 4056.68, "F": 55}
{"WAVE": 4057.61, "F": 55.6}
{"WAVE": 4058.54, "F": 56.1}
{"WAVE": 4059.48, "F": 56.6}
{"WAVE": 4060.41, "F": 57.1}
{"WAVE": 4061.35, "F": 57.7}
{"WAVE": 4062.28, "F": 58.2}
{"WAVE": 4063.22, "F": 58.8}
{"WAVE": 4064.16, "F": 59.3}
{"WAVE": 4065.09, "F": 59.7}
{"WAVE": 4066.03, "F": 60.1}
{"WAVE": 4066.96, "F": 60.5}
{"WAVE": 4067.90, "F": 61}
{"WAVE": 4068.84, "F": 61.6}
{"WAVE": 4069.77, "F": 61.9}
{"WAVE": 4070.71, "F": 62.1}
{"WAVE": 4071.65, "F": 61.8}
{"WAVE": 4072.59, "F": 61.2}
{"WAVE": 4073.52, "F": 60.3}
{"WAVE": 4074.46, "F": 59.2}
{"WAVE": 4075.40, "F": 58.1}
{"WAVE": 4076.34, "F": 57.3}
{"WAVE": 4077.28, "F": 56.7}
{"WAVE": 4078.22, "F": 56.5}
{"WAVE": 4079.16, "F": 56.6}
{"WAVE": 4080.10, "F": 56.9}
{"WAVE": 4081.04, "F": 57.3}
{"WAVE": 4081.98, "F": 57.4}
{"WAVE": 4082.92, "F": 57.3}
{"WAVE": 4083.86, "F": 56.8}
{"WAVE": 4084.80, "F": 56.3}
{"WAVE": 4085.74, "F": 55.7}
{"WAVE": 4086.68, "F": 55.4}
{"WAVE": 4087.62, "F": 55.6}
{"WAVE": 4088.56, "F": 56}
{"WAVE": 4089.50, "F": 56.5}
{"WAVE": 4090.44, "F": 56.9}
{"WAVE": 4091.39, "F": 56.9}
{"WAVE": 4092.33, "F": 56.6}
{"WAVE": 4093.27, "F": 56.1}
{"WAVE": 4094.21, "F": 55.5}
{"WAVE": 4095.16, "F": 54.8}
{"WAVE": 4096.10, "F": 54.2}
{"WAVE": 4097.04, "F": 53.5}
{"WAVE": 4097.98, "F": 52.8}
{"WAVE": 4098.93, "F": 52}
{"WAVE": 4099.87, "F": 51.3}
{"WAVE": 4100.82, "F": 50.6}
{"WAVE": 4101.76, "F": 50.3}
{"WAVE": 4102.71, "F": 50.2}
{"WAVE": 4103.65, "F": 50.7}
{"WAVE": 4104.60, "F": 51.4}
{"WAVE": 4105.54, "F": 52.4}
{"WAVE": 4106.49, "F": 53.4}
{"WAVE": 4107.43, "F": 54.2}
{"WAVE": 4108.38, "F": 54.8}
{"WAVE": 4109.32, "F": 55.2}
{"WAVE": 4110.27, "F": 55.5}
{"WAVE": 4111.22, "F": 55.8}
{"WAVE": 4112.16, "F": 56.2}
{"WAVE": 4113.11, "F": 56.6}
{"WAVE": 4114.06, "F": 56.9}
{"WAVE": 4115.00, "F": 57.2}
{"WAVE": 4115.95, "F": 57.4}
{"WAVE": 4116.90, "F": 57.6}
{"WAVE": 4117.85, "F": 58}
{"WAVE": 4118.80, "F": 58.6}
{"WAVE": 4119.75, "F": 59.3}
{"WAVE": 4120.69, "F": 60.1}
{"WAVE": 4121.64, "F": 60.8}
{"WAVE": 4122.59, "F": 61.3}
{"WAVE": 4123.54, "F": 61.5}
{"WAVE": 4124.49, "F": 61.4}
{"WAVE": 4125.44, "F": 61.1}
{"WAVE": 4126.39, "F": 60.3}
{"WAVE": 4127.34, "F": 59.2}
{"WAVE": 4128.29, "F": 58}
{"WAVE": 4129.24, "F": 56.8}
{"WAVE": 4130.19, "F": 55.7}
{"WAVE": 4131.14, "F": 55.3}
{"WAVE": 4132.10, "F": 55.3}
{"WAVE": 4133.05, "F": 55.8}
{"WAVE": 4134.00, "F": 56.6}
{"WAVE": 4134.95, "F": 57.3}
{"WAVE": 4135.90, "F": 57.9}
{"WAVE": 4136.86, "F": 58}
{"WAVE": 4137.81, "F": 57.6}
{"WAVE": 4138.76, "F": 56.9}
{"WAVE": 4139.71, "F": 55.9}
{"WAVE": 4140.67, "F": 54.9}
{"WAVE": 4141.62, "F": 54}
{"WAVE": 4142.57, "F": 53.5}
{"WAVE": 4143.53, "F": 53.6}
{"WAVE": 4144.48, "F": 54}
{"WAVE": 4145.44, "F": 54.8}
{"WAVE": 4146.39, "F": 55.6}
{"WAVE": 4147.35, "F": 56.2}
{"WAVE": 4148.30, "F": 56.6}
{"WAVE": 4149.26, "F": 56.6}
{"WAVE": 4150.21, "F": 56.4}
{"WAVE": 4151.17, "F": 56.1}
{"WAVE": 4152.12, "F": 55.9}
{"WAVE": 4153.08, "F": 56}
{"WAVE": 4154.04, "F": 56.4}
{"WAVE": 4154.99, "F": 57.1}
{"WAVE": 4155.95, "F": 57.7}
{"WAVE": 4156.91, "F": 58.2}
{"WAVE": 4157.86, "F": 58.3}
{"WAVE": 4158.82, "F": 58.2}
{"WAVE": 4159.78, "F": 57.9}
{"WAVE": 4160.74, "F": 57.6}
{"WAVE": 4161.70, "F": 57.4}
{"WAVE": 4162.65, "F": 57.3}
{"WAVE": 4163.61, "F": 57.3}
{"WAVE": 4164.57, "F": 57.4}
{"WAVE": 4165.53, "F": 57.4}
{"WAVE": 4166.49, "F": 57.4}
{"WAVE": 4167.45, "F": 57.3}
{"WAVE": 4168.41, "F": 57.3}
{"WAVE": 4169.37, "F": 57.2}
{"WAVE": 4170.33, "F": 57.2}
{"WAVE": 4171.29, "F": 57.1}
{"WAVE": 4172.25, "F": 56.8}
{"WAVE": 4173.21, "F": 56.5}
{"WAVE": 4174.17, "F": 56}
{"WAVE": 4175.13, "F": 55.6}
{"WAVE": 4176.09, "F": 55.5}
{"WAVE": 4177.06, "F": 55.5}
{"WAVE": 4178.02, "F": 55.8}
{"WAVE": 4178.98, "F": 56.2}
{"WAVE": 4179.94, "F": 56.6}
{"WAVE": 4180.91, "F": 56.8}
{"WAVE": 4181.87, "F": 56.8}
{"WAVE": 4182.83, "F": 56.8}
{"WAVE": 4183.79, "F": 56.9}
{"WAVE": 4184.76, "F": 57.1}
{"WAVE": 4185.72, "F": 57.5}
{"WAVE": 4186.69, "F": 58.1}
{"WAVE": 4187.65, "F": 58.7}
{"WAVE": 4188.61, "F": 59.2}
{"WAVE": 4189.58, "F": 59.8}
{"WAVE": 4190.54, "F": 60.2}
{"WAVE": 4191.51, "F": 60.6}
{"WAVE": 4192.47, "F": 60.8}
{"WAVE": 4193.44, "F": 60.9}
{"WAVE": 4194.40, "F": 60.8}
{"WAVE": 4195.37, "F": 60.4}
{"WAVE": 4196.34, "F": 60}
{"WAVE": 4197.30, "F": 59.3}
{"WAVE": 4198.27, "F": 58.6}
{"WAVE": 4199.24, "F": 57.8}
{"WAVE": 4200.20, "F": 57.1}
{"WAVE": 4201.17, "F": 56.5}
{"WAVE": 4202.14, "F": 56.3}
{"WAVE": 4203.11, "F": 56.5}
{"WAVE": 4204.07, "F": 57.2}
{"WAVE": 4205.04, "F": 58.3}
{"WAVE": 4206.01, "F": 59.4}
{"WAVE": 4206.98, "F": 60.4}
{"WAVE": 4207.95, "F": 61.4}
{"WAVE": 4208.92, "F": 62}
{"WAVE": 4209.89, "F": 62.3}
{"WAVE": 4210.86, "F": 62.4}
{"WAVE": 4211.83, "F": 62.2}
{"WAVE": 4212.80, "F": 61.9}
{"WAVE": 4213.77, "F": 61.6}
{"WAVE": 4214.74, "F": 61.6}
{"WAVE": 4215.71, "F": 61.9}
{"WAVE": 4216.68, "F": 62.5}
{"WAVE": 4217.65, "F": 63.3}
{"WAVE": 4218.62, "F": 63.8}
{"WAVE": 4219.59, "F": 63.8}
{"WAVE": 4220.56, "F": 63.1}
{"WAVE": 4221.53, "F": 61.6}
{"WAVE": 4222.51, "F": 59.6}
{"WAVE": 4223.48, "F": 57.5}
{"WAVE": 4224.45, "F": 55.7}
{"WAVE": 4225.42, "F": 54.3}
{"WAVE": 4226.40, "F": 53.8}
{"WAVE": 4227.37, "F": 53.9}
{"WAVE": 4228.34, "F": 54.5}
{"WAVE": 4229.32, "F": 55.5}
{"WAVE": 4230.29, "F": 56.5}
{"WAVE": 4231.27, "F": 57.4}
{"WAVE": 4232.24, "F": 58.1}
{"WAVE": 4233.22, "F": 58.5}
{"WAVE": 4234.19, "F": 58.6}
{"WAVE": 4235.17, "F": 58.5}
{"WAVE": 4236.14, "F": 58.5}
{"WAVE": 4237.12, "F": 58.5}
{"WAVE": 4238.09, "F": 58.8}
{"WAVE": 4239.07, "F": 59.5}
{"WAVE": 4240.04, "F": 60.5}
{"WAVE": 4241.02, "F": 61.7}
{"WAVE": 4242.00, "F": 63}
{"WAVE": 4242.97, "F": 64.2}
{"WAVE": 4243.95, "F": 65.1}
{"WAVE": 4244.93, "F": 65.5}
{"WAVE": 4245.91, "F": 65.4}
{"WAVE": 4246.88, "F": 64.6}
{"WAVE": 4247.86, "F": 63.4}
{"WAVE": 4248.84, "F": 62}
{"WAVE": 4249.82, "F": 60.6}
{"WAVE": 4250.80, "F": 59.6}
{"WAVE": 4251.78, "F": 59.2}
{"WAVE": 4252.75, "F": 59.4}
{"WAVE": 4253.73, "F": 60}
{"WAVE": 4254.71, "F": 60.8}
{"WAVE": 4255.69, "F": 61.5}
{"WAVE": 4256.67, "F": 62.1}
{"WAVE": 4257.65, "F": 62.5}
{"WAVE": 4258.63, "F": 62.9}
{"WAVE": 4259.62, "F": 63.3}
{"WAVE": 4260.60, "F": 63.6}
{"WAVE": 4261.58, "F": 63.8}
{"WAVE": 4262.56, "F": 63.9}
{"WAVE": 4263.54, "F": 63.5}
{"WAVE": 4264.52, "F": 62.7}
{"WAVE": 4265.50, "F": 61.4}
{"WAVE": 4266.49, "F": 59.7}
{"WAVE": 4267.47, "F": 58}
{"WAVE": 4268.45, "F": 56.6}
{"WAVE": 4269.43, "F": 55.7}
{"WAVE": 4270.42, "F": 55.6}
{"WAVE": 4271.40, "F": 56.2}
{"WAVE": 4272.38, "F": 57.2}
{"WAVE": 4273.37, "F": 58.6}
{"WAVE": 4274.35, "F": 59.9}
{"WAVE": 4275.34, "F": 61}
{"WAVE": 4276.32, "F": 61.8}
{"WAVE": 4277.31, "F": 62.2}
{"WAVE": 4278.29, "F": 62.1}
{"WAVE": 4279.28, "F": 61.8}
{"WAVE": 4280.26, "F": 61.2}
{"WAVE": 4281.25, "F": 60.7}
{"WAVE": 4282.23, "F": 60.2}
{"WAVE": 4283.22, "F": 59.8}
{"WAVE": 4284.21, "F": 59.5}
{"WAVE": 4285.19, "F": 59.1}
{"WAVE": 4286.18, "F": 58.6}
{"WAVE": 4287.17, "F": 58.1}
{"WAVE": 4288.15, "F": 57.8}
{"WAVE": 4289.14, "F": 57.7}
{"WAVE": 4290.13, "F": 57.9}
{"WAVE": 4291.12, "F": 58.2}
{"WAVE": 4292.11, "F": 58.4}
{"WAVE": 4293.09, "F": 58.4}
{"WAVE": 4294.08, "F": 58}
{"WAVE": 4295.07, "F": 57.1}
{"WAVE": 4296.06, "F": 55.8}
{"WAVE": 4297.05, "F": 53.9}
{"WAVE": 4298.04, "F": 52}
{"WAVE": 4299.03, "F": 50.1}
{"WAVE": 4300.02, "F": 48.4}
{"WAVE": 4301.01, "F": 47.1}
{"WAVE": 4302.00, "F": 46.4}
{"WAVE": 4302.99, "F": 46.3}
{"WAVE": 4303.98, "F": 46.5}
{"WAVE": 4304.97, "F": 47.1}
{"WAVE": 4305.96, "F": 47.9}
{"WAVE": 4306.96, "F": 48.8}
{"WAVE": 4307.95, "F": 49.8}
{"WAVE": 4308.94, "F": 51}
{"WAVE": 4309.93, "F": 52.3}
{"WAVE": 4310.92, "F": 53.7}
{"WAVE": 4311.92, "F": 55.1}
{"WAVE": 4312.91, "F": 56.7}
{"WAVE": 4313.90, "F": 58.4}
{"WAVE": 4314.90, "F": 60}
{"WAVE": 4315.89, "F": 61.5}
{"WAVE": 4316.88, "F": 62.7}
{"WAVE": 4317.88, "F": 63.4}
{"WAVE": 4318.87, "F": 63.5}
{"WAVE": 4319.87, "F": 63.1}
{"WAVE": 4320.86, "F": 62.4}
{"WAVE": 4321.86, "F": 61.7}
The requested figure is 1.4 Ang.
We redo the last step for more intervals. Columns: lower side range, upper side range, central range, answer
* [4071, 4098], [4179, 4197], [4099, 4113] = 1.0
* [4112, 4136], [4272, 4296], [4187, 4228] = -0.7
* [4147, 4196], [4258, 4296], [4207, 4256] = -1.3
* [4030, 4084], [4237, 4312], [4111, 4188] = 2.0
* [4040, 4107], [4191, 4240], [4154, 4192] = 0.8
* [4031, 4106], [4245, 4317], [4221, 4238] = 0.2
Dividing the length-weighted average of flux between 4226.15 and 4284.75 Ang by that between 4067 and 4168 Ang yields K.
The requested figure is 1.06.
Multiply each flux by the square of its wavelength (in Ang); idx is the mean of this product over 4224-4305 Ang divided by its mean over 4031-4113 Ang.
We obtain 1.1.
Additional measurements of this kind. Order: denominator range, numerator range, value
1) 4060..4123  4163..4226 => 1.09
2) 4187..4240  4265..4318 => 0.98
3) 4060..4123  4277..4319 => 1.09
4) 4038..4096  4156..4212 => 1.06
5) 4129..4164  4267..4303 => 1.08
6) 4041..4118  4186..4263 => 1.14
